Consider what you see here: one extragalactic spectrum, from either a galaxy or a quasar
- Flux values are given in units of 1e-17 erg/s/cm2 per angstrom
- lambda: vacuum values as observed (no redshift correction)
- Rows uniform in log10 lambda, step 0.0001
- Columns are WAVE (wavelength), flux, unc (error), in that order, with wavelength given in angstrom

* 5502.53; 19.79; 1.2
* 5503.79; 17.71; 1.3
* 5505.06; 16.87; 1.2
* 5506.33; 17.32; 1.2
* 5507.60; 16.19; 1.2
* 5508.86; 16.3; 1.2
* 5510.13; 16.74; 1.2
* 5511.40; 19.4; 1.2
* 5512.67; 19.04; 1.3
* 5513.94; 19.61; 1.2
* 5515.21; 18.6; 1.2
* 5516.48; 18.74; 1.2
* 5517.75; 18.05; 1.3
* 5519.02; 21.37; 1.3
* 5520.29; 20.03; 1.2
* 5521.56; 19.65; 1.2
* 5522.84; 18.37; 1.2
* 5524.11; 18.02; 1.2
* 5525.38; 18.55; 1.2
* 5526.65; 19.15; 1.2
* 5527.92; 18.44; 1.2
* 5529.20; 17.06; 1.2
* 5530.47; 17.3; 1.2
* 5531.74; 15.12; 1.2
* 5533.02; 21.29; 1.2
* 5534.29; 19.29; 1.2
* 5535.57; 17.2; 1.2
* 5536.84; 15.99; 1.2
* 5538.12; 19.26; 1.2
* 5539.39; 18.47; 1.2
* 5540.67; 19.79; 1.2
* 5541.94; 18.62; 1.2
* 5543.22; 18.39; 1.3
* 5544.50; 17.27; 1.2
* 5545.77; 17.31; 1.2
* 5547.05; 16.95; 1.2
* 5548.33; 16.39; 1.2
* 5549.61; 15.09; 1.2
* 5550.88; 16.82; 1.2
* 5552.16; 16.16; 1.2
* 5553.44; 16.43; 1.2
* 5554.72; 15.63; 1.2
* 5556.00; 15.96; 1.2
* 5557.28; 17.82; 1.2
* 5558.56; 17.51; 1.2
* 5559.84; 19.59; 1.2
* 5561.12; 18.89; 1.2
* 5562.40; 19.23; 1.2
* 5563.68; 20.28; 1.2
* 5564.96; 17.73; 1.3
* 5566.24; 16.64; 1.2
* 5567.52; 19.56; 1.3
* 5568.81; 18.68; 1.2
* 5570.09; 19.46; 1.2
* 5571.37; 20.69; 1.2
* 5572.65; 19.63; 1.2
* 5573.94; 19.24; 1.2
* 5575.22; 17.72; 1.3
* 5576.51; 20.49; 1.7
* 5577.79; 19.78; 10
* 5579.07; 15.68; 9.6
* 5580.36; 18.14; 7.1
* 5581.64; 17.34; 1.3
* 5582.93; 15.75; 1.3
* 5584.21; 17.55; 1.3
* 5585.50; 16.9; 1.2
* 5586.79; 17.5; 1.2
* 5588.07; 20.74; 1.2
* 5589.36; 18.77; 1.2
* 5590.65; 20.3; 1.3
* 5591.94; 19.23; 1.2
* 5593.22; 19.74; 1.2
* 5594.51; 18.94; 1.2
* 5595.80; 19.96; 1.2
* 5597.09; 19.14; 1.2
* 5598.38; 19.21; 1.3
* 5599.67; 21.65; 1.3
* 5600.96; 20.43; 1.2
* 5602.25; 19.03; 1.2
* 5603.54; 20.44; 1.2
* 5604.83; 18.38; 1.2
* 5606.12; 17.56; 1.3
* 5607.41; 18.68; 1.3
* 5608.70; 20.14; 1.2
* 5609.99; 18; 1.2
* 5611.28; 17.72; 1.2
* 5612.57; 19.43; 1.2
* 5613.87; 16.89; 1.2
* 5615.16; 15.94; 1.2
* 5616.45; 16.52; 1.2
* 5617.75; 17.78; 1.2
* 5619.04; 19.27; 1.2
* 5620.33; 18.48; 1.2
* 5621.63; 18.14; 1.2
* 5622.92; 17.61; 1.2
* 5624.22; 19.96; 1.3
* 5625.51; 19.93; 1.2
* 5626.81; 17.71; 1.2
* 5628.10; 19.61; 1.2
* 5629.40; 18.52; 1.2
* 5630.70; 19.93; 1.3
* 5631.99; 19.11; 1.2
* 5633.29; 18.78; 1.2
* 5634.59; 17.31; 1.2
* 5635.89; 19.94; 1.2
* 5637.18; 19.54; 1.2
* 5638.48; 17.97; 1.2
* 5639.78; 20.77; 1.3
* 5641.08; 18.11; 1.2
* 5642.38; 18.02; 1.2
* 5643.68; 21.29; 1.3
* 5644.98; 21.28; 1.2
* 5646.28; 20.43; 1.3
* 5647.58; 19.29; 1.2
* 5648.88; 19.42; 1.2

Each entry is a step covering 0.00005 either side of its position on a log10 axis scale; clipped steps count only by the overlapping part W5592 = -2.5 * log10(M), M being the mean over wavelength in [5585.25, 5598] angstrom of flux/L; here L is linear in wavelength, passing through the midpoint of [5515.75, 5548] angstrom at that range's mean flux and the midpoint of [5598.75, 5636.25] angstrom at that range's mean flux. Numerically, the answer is -0.03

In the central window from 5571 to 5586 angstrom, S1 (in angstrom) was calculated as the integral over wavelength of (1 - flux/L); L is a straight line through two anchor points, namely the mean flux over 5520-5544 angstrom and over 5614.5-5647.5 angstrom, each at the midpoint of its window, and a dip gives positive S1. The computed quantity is 0.3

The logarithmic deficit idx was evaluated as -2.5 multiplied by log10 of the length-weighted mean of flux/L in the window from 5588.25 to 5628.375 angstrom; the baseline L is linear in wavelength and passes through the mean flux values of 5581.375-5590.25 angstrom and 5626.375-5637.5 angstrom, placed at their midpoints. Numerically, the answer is -0.03 mag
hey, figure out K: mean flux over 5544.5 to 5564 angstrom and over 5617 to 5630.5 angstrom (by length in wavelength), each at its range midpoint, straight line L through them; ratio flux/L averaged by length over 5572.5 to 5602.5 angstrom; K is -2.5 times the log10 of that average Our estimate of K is -0.05 mag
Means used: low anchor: 17.3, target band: 18.8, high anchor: 18.7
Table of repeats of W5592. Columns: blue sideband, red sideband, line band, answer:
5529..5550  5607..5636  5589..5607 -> -0.07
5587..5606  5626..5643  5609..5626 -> 0.06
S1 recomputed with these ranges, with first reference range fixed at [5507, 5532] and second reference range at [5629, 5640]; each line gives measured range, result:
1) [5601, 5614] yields 0.1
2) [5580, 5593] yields 0.3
